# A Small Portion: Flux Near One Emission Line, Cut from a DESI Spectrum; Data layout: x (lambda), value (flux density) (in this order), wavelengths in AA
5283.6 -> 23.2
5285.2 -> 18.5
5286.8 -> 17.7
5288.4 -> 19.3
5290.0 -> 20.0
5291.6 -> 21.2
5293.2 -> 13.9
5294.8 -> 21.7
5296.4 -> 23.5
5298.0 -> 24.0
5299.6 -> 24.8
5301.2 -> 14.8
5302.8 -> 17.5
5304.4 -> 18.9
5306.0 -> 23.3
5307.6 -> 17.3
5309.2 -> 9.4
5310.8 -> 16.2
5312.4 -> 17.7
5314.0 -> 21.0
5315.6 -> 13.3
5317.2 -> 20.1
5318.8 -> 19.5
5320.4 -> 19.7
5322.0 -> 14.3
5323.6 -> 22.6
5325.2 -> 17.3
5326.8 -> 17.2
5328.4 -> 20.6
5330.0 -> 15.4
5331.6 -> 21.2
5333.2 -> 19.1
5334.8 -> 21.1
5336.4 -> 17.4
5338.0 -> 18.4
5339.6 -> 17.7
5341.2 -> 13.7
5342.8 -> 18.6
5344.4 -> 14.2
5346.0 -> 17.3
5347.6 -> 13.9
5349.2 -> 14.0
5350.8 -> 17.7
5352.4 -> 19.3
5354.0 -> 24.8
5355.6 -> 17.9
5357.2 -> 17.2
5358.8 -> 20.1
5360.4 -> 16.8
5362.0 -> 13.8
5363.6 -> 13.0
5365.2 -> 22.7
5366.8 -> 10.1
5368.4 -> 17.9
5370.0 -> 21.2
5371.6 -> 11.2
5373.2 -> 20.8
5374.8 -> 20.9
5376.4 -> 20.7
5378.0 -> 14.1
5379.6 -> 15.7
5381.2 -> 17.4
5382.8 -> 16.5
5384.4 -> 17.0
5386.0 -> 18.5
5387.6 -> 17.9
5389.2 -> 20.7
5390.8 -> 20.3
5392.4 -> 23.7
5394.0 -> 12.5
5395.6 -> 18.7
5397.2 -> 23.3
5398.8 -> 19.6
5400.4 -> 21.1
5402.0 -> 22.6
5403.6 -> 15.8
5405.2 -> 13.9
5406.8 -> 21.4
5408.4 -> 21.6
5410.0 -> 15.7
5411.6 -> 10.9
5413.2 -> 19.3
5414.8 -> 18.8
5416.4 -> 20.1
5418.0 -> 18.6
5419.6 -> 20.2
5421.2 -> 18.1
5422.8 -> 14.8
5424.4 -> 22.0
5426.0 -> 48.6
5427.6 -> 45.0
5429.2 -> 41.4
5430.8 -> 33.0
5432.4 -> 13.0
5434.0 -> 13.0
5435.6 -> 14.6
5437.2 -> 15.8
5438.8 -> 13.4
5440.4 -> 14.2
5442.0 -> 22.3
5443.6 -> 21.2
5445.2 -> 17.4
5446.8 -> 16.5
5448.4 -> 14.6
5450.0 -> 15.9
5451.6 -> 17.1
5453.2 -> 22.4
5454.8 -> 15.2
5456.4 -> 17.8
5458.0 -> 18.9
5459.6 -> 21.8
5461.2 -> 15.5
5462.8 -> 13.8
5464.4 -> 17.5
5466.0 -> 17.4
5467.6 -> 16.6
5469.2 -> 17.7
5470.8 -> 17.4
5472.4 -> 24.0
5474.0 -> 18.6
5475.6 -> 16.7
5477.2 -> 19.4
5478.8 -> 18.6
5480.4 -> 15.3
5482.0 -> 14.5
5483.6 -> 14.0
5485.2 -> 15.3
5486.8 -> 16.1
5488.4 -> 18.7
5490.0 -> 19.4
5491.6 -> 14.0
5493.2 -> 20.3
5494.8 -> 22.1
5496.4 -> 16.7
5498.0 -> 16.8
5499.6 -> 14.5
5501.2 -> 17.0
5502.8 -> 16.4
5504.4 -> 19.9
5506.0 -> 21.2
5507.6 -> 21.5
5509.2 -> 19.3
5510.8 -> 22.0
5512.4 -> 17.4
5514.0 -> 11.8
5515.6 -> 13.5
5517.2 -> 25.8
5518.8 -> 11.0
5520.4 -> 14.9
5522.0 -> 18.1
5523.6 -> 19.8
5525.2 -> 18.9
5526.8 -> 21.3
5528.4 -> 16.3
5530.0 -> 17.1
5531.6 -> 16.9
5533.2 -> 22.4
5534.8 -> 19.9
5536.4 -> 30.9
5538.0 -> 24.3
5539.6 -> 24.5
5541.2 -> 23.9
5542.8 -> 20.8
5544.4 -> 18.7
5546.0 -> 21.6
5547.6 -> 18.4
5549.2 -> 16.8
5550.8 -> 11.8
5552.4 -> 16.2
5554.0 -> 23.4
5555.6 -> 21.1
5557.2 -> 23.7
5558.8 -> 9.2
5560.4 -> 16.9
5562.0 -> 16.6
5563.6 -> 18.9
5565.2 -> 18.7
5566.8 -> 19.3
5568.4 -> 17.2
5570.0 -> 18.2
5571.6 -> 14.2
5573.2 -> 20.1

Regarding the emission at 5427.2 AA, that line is H-beta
